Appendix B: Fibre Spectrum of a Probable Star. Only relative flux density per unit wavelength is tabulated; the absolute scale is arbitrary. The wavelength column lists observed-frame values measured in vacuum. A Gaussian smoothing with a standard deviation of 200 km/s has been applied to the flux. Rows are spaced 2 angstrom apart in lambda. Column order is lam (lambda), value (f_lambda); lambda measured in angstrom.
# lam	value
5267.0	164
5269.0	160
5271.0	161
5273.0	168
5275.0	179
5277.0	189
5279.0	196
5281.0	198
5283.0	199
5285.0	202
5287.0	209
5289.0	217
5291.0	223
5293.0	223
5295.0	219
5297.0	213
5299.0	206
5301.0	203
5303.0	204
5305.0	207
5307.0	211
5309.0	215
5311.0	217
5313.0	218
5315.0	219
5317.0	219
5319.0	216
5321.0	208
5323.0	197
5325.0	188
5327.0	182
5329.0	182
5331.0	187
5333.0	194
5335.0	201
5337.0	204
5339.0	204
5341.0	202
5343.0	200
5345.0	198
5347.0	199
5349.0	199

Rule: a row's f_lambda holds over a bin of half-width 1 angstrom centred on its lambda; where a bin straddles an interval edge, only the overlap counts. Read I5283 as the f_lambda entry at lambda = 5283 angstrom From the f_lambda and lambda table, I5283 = 199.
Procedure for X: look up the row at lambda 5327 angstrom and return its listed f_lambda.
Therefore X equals 182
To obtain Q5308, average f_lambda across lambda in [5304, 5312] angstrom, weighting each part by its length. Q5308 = 212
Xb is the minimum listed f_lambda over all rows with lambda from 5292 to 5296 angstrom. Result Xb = 219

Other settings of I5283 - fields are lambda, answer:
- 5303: 204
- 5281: 198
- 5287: 209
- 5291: 223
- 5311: 217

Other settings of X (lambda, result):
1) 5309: 215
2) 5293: 223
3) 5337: 204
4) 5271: 161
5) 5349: 199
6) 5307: 211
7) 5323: 197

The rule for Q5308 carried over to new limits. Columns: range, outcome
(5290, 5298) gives 220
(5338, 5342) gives 203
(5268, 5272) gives 160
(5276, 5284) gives 196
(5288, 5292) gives 220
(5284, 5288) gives 206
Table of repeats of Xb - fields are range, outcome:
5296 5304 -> 203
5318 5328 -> 182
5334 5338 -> 201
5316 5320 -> 216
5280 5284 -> 198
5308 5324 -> 197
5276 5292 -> 189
